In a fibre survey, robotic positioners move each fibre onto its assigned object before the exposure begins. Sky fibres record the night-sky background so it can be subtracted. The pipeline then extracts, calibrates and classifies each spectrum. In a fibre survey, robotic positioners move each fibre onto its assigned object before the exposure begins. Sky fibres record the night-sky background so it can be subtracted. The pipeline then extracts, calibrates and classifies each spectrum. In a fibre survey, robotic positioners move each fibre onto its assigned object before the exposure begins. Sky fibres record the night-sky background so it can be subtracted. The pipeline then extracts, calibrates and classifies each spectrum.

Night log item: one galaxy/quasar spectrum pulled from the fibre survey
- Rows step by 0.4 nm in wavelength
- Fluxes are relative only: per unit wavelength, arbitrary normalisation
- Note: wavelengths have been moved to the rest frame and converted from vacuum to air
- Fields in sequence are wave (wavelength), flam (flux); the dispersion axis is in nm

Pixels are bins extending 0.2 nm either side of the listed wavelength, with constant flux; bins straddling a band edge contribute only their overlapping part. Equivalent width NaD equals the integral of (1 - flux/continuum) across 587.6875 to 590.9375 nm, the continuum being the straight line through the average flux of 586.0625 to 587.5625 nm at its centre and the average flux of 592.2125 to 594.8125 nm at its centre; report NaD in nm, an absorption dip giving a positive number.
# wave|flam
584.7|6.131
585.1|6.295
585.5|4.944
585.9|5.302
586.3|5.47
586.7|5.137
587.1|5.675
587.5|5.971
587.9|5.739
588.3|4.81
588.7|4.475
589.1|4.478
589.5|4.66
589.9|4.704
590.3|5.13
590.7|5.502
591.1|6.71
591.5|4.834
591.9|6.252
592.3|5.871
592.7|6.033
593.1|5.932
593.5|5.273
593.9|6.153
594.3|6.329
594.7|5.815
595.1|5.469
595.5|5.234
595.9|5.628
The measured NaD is 0.41 nm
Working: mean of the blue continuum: 5.52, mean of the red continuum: 5.92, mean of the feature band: 4.96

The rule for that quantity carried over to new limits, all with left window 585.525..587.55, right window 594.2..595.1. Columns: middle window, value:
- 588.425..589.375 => 0.18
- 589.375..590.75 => 0.16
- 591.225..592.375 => 0.01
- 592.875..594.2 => 0.00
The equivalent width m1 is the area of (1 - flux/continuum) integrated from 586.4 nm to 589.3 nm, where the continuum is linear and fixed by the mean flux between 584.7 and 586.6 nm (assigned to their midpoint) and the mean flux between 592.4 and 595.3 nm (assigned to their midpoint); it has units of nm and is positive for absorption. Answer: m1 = 0.22 nm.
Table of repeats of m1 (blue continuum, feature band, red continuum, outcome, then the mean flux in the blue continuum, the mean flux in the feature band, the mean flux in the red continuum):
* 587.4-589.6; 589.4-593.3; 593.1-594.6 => -0.067 nm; 5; 5.59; 5.91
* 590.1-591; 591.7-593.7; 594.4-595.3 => -0.100 nm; 5.47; 5.87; 5.72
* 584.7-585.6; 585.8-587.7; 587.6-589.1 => -0.044 nm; 5.81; 5.52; 5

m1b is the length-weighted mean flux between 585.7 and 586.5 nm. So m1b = 5.39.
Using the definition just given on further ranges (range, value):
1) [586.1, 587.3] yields 5.43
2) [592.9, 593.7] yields 5.6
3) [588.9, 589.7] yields 4.57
